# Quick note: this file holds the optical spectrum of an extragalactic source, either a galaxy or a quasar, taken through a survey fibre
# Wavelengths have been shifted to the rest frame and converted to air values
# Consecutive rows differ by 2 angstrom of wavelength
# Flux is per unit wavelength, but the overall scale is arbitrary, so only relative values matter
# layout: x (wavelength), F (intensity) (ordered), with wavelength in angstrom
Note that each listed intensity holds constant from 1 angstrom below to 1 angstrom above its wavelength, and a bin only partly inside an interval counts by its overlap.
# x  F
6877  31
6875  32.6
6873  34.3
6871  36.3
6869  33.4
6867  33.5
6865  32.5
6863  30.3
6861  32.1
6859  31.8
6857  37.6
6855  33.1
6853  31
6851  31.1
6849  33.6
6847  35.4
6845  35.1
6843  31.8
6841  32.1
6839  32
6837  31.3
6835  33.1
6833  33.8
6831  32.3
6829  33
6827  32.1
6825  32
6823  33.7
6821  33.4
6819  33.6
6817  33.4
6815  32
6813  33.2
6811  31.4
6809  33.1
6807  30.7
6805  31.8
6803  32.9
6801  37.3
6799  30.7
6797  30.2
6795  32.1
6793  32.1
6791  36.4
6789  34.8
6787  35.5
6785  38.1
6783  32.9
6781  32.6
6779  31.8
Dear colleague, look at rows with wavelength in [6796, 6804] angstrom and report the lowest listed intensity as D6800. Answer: 30.2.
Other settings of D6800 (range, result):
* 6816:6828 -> 32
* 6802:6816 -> 30.7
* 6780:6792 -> 32.6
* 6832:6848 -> 31.3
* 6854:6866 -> 30.3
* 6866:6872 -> 33.4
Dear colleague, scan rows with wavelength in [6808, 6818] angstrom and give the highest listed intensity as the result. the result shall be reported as 33.4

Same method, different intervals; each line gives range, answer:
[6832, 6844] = 33.8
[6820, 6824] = 33.7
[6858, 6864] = 32.1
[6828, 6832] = 33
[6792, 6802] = 37.3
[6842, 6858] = 37.6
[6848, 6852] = 33.6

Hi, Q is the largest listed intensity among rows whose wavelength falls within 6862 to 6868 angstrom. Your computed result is 33.5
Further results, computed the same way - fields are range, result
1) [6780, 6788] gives 38.1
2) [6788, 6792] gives 36.4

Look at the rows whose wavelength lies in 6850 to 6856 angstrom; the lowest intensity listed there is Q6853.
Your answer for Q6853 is 31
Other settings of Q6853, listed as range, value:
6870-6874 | 34.3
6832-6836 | 33.1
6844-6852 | 31.1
